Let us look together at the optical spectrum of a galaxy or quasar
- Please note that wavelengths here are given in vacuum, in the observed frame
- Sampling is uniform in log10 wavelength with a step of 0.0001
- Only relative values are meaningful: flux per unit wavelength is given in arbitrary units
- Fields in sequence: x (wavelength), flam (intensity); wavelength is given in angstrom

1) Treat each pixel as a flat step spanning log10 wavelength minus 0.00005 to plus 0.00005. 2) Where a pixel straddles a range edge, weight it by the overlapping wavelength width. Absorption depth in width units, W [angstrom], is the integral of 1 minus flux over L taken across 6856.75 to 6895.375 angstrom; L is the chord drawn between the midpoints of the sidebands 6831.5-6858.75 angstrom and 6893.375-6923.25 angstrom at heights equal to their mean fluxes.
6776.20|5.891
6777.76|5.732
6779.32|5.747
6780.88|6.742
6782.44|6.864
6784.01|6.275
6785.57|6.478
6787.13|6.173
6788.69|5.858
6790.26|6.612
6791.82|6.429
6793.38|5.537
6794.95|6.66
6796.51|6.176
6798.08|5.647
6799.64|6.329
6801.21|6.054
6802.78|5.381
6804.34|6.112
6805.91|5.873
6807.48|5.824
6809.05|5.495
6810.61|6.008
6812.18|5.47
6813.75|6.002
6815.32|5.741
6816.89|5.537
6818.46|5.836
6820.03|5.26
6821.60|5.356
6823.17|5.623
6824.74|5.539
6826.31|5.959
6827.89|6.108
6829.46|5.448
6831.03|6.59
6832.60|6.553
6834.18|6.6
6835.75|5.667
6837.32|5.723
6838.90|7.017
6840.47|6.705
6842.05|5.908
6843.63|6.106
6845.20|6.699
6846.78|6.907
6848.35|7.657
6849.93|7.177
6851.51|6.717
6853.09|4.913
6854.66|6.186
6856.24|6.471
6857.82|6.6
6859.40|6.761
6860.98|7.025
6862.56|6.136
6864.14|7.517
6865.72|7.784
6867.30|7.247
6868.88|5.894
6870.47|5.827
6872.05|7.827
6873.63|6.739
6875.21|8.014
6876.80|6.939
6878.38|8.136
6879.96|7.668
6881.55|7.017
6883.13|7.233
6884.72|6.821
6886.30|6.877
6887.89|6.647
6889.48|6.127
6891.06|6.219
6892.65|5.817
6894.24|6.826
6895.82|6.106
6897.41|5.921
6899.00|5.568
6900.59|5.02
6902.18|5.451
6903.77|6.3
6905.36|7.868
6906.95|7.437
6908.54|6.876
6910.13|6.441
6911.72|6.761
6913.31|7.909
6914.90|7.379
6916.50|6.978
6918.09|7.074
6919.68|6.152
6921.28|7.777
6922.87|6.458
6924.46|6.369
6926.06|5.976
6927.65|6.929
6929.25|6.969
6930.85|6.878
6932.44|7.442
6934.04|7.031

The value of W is -2.0 angstrom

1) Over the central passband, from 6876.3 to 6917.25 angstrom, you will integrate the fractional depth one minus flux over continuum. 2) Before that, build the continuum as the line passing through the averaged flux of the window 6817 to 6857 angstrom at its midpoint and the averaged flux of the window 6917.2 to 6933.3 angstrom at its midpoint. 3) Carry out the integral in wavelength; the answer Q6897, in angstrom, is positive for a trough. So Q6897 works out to -0.6 angstrom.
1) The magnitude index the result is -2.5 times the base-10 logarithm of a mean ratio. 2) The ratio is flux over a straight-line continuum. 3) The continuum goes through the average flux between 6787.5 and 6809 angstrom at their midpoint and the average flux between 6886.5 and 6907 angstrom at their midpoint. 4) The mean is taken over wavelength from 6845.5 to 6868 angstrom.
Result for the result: -0.109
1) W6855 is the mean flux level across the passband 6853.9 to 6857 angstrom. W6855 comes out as 6.33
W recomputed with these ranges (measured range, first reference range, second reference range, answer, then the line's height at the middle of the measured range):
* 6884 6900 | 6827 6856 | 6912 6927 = 1.0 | 6.71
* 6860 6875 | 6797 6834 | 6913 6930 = -1.4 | 6.34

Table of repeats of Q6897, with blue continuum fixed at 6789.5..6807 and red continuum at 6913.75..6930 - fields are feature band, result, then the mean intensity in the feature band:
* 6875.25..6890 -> -1.2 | 7.11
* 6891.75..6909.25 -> 1.1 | 6.29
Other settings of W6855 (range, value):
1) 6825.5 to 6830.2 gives 5.84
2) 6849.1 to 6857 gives 6.3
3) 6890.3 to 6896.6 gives 6.24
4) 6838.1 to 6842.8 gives 6.54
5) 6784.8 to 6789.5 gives 6.17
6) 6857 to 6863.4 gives 6.63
